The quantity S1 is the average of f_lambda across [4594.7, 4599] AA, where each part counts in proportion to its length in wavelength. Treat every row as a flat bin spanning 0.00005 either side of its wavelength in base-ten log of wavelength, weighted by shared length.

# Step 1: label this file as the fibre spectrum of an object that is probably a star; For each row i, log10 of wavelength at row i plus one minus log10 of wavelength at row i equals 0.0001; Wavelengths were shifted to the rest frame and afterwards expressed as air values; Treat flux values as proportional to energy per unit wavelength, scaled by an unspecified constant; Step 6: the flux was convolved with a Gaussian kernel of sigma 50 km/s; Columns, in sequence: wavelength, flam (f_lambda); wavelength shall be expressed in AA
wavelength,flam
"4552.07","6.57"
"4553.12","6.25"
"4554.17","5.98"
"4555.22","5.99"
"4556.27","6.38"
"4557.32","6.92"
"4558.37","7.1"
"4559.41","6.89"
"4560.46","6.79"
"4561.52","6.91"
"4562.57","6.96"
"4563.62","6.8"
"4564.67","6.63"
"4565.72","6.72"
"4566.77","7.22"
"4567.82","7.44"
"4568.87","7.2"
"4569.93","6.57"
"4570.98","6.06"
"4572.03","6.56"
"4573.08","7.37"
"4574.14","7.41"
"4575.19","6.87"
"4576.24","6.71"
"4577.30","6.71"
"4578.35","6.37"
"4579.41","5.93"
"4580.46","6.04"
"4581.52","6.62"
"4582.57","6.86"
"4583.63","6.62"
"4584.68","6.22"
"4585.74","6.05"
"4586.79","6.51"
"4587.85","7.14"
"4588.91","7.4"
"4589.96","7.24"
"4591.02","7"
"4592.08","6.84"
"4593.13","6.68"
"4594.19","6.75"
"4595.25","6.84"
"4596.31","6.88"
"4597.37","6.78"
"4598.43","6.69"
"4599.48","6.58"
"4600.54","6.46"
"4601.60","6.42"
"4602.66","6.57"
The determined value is 6.8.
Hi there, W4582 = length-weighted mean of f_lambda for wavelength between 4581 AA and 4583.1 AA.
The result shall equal 6.75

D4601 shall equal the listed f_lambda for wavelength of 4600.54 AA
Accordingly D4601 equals 6.46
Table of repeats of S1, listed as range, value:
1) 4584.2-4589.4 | 6.66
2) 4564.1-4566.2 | 6.68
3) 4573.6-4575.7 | 7.13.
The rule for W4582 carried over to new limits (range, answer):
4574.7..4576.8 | 6.78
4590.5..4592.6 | 6.91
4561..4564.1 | 6.89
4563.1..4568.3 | 6.96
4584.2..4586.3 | 6.15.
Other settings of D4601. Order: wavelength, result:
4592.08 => 6.84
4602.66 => 6.57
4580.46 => 6.04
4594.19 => 6.75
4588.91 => 7.4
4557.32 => 6.92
